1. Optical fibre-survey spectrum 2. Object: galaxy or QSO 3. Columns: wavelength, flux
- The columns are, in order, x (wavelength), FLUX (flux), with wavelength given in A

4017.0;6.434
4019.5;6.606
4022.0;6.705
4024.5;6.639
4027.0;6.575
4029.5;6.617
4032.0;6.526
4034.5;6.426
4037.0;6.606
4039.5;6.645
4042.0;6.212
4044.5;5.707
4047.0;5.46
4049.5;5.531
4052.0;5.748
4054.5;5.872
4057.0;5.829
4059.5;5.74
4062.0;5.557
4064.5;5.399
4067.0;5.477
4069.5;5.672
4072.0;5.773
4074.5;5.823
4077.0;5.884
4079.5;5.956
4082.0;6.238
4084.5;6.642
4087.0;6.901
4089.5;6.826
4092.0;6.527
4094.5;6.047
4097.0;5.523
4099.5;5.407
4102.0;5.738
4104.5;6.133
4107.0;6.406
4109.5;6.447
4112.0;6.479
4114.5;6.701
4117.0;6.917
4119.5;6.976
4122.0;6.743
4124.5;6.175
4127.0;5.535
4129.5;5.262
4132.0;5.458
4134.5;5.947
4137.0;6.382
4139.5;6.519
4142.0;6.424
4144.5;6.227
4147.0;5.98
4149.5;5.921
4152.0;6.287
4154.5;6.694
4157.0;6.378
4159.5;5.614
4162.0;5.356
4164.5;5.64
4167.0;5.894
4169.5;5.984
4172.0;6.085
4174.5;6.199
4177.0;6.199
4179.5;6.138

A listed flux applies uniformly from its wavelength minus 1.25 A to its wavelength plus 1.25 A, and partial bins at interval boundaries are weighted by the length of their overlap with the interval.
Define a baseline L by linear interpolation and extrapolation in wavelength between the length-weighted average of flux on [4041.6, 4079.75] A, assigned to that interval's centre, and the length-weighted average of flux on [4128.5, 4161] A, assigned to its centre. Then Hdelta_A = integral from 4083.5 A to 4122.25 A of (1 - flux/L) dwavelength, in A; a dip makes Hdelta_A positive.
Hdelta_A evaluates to -3.2 A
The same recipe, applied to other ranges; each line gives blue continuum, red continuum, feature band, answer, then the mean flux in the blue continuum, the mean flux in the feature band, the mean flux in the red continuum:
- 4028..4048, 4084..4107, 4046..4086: 2.84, 6.29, 5.8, 6.19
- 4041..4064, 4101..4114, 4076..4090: -0.84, 5.72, 6.39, 6.28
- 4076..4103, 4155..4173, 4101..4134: -0.92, 6.16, 6.23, 5.88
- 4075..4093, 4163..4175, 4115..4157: -0.79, 6.4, 6.23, 5.93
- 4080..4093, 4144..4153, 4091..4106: 1.39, 6.59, 5.89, 6.09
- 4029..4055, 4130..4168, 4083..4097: -0.94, 6.12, 6.49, 6.03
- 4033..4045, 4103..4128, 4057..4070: 1.63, 6.36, 5.59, 6.45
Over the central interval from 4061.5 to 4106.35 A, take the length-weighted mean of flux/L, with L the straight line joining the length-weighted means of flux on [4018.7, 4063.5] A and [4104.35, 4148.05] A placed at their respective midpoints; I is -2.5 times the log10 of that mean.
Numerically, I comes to 0.040 mag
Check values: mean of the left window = 6.16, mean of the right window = 6.27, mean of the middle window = 5.99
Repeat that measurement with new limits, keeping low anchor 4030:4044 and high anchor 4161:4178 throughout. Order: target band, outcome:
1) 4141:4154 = -0.034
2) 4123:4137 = 0.058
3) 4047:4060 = 0.119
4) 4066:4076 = 0.111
